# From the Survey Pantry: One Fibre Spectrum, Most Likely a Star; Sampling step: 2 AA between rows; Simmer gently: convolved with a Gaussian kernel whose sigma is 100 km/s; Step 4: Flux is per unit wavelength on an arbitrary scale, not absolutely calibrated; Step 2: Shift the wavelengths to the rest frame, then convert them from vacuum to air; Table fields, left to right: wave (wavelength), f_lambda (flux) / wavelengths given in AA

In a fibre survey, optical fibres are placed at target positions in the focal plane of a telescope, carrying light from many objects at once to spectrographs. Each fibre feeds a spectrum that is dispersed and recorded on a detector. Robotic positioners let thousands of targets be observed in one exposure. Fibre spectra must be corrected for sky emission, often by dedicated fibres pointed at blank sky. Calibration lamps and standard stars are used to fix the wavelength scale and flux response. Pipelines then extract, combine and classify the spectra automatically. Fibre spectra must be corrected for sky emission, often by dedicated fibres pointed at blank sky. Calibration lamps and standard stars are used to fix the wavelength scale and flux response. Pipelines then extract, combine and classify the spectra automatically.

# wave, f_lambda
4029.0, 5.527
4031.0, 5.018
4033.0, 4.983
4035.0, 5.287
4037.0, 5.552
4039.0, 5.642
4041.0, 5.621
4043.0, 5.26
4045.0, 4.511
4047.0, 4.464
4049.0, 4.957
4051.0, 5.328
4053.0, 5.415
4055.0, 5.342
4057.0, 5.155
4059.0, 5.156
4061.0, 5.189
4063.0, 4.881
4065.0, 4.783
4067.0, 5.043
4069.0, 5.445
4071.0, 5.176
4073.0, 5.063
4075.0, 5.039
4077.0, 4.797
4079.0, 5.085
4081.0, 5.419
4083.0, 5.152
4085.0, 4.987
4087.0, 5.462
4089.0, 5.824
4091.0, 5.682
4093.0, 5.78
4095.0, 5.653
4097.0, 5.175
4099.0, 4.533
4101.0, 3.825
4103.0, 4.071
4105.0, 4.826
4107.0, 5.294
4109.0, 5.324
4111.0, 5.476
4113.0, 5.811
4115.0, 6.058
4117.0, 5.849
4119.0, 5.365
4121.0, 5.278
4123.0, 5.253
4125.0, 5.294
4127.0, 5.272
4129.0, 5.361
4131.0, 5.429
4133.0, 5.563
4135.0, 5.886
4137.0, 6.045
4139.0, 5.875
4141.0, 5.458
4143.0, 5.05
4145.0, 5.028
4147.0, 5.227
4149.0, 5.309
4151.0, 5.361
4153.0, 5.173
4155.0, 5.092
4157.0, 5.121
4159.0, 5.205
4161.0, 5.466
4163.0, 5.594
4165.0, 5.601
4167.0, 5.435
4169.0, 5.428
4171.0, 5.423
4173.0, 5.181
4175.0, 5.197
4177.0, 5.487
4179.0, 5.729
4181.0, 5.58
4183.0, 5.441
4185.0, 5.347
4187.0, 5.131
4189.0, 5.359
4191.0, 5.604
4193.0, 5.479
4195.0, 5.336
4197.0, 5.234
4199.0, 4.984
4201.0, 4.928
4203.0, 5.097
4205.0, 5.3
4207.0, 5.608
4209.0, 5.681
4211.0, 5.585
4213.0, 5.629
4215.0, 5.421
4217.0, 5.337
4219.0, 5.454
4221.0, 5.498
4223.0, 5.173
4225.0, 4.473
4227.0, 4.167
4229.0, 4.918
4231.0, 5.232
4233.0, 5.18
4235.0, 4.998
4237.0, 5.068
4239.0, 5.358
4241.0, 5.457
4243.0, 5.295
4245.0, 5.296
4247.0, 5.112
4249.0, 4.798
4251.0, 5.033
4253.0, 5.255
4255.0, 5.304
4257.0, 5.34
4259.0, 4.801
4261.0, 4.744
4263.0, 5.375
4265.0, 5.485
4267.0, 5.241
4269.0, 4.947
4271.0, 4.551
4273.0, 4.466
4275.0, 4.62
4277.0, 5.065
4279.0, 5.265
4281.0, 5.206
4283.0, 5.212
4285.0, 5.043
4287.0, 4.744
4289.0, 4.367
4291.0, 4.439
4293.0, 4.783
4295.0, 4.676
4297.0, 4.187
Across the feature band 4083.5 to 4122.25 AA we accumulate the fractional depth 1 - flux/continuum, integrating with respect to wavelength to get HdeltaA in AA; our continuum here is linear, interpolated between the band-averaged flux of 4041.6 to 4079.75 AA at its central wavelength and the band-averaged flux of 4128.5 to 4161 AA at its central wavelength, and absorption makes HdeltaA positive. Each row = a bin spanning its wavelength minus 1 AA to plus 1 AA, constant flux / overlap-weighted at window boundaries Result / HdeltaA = -0.4 AA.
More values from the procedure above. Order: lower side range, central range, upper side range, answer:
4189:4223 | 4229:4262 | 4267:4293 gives -0.3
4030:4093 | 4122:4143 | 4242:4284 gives -1.5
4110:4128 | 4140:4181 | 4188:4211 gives 0.7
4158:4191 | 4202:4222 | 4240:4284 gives -0.7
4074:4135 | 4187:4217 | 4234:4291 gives -1.4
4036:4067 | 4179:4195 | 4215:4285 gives -1.0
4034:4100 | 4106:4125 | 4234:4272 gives -1.2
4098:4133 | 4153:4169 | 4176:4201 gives -0.1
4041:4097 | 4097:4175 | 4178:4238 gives -1.2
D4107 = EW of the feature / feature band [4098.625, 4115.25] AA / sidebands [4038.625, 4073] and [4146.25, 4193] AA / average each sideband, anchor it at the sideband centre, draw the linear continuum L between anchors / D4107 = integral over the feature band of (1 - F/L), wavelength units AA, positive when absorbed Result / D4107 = 0.8 AA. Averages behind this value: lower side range 5.13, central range 5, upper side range 5.37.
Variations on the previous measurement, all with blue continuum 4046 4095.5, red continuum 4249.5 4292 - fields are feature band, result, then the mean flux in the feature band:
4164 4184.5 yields -1.46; 5.45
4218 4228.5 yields 0.16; 4.95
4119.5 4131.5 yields -0.39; 5.31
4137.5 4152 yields -0.66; 5.35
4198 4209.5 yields -0.45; 5.25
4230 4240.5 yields -0.35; 5.18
